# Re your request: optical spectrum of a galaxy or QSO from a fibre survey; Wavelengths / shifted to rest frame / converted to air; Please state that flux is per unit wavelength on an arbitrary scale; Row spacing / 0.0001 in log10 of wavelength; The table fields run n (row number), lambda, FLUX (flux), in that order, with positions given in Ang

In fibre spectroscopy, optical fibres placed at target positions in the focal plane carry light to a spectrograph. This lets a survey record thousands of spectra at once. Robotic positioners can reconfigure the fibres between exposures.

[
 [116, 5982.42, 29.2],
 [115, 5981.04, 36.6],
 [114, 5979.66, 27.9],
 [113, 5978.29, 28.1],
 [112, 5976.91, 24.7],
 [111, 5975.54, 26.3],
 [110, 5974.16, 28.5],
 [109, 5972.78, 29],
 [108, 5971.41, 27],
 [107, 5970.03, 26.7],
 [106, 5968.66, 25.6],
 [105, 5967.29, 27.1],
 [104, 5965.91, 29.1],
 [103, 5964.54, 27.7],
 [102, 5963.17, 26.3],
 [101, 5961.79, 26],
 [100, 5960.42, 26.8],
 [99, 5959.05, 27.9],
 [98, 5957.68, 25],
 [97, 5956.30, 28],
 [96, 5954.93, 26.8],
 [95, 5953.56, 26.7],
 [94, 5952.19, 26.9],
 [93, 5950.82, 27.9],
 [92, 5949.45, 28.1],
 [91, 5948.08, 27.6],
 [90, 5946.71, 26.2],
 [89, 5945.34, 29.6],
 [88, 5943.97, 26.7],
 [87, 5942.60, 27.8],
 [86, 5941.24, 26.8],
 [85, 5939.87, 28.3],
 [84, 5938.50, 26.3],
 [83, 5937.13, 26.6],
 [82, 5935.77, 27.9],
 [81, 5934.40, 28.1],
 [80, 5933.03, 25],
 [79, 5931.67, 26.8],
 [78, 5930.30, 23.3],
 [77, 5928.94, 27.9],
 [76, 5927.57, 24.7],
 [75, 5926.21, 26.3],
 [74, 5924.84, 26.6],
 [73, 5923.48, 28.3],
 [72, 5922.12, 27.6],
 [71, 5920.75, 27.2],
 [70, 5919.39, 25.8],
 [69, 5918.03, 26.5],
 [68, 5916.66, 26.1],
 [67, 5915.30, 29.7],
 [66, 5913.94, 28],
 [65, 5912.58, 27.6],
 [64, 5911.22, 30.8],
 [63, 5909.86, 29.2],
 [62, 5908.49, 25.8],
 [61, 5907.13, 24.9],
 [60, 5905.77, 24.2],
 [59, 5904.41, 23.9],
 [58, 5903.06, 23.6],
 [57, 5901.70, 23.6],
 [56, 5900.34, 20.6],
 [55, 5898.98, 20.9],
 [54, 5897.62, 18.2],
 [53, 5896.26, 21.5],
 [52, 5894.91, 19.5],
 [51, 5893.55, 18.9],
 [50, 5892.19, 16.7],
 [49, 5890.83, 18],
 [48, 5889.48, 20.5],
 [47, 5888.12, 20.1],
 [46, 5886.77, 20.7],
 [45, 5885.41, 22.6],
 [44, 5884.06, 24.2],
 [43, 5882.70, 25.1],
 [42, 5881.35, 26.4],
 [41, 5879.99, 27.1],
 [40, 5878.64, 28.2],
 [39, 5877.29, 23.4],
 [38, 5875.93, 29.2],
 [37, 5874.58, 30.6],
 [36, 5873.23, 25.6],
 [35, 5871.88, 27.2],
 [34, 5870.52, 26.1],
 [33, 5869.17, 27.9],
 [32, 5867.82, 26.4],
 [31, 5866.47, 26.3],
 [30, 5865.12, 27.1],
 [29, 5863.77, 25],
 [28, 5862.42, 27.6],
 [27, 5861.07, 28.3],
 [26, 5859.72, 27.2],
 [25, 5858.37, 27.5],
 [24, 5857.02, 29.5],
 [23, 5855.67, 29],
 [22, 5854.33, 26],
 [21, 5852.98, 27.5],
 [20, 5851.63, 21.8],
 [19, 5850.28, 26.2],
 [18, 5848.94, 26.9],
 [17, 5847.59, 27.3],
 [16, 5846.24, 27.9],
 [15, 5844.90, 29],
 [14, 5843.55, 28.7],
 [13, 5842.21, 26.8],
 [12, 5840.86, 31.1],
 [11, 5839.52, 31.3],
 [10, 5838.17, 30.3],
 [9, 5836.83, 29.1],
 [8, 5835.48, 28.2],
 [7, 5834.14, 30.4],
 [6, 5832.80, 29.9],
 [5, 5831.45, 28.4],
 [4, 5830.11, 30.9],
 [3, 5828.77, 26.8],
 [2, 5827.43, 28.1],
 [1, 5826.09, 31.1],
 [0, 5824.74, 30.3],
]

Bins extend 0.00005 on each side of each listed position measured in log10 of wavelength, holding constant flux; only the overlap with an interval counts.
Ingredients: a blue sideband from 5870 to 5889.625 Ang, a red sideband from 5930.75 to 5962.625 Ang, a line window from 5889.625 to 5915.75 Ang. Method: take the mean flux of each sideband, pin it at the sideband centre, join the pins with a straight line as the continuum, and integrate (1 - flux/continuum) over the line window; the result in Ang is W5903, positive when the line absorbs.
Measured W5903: 2.6 Ang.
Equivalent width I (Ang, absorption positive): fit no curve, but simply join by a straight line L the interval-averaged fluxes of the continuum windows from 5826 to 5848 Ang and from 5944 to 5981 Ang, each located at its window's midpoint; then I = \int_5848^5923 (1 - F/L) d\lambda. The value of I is 8.5 Ang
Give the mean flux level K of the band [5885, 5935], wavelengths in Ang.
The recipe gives 24.3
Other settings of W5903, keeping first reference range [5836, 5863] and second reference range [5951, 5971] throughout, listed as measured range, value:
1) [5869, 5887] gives 1.03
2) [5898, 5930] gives 1.61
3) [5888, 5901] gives 3.81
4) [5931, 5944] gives 0.04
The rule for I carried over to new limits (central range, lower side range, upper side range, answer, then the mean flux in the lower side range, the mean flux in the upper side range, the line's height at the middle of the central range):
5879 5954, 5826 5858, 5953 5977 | 6.3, 28.4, 27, 27.5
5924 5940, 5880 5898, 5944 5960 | -0.7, 21.2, 27.3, 25.4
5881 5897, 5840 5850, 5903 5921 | 3.6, 28.2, 26.8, 27.3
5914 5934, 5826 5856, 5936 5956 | 0.7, 28.3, 27.3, 27.5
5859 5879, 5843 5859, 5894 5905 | -1.6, 27.3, 21.4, 25.1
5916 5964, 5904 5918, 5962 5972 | 0.3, 27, 27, 27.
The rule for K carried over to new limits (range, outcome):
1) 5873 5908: 23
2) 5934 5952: 27.5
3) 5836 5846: 29.4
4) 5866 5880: 27.1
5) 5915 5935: 26.6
